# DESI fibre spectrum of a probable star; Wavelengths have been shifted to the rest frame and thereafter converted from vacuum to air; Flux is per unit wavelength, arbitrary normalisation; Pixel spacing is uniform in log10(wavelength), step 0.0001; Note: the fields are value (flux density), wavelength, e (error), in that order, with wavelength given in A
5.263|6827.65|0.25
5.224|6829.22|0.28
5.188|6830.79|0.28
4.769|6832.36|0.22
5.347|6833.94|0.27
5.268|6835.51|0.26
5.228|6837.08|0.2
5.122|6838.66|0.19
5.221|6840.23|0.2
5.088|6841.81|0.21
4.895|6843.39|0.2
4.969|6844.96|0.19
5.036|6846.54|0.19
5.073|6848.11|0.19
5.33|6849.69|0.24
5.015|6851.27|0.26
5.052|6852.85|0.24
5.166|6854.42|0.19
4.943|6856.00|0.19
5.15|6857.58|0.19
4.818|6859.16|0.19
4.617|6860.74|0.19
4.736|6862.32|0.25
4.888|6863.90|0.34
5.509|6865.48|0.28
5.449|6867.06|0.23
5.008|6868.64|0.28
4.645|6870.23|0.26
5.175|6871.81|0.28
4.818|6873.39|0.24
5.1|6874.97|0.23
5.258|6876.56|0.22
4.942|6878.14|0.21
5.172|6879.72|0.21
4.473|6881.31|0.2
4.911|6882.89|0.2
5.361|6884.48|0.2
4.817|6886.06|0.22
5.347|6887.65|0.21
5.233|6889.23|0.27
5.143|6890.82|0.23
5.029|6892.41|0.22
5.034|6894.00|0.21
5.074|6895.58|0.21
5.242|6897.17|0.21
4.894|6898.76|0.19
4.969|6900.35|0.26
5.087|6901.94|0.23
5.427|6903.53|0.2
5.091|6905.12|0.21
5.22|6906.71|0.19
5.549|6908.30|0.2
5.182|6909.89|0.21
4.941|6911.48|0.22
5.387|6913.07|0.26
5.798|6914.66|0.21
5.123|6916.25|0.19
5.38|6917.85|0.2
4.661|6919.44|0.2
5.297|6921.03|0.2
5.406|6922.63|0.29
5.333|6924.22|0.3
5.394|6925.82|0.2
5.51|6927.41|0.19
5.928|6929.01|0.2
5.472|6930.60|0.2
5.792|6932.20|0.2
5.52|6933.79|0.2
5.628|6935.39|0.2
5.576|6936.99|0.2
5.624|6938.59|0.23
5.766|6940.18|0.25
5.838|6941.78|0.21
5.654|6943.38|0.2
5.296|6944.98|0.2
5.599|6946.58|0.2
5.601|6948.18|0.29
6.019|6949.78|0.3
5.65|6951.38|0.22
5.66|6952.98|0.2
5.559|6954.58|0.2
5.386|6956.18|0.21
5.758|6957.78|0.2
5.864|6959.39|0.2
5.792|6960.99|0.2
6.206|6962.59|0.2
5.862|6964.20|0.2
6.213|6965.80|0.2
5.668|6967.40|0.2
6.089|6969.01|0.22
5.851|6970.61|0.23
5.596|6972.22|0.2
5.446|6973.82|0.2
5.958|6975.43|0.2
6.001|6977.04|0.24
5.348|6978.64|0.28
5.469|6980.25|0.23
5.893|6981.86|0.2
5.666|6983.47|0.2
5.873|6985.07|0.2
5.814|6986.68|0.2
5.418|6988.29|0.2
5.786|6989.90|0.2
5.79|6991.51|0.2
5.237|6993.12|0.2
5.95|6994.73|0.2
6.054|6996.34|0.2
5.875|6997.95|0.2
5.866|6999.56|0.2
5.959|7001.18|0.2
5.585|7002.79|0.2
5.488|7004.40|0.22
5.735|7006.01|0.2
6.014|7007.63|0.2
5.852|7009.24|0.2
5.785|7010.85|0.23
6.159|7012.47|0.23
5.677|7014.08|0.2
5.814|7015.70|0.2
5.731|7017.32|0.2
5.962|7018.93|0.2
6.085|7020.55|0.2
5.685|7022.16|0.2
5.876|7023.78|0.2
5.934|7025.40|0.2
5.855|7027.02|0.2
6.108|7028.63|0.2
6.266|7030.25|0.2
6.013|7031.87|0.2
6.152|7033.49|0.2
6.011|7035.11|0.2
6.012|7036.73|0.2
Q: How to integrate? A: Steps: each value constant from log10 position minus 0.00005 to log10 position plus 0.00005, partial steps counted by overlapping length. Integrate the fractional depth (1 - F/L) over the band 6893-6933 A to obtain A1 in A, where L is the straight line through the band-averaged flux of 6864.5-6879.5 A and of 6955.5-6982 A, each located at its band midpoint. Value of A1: 0.8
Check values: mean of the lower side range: 5.1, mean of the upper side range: 5.79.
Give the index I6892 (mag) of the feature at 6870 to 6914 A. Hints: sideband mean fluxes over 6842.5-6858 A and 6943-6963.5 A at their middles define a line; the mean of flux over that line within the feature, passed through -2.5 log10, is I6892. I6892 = 0.05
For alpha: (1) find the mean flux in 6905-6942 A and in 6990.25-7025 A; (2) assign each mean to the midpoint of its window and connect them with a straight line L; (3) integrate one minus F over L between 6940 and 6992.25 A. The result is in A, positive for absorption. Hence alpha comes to -1.0 A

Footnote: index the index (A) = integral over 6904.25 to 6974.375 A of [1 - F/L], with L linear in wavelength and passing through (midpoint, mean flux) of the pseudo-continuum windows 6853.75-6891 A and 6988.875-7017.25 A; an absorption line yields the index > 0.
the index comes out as -1.96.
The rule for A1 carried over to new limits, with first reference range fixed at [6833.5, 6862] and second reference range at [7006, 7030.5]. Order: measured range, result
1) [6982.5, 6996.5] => 0.1 A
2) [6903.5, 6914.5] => 0.2 A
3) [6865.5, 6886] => 0.7 A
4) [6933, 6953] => -0.4 A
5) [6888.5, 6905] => 0.6 A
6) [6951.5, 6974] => -0.6 A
